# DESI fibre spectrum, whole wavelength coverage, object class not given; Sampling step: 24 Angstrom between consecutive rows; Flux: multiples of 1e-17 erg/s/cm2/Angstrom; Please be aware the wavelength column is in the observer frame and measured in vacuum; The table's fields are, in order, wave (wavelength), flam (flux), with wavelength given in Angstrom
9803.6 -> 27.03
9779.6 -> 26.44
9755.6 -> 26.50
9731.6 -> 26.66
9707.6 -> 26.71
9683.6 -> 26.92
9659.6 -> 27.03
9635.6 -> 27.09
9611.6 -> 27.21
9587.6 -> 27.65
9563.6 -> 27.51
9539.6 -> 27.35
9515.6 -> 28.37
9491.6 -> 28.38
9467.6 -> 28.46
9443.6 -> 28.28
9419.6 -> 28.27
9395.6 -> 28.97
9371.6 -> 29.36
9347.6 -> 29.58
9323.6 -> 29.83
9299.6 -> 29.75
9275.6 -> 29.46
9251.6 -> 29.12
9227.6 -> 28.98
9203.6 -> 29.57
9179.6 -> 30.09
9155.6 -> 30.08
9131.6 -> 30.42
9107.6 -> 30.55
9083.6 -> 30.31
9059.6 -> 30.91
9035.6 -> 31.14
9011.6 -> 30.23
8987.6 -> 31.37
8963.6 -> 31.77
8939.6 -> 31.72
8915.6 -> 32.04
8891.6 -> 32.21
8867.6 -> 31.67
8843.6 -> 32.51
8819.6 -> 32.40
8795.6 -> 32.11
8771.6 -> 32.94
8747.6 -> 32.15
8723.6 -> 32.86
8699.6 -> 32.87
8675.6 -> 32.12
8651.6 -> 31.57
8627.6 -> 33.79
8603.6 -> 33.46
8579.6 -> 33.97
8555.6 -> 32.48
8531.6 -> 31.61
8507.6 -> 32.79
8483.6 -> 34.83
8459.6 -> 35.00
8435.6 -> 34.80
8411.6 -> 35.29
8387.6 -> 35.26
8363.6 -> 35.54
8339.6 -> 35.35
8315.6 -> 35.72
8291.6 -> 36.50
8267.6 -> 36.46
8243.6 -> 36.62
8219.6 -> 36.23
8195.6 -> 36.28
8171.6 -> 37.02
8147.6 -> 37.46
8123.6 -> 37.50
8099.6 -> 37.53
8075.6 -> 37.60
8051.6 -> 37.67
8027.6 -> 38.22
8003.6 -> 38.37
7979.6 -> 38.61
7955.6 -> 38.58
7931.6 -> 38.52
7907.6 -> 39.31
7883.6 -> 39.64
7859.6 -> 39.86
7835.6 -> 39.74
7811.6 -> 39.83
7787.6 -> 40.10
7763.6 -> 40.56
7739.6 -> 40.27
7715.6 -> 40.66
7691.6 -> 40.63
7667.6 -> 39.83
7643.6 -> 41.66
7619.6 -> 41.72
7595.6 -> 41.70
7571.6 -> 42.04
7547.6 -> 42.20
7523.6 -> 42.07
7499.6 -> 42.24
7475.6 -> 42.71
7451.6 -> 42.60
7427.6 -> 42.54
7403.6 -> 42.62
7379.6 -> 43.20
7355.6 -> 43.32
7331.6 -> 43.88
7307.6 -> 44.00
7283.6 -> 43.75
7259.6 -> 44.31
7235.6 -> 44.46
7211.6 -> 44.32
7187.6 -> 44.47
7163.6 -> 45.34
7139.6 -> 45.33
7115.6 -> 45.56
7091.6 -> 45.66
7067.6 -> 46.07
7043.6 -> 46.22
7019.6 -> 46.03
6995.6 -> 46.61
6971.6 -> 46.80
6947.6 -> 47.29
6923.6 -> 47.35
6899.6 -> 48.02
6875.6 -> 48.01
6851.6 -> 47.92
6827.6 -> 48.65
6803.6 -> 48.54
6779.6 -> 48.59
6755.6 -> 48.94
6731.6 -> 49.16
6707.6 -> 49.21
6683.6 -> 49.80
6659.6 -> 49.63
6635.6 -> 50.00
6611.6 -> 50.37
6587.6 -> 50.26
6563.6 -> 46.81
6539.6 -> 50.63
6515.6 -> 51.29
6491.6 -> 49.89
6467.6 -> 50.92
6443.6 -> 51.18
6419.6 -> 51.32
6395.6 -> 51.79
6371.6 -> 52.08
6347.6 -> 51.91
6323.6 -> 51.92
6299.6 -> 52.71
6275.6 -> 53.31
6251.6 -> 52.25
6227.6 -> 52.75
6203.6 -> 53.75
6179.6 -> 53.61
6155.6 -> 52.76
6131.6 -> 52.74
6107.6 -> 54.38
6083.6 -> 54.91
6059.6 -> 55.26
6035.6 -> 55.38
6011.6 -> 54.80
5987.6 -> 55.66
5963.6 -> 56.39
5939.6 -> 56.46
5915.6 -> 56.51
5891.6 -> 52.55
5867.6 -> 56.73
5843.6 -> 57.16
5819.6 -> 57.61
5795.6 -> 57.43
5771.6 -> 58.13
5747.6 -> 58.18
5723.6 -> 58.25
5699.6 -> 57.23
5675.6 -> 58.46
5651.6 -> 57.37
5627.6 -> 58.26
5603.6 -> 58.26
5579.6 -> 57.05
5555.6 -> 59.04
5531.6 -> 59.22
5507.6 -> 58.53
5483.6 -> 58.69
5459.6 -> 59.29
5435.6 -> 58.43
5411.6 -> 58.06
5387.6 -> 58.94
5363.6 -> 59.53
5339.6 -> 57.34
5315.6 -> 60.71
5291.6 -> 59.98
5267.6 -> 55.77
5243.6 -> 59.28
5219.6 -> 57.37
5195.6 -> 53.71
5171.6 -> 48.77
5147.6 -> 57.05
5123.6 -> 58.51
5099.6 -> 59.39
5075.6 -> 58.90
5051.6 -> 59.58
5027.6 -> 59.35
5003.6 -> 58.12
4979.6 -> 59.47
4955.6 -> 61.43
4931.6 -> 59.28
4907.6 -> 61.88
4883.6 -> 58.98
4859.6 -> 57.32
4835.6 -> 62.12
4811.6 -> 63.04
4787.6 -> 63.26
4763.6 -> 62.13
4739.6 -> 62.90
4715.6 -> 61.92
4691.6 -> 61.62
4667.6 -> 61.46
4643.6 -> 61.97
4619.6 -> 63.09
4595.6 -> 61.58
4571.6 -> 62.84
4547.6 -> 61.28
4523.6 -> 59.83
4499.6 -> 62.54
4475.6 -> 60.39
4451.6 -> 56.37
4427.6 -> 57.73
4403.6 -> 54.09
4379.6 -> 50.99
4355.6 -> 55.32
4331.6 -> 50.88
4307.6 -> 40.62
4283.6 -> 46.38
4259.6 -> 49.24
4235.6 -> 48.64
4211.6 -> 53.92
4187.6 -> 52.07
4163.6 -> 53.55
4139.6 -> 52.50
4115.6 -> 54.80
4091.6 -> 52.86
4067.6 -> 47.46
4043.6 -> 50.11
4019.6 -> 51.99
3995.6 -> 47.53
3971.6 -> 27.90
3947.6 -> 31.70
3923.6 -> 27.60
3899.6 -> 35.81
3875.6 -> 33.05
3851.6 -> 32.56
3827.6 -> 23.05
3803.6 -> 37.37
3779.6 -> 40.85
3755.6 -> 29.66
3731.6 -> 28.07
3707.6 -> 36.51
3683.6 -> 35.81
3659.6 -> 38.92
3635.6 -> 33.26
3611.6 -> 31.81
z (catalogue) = 0.00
